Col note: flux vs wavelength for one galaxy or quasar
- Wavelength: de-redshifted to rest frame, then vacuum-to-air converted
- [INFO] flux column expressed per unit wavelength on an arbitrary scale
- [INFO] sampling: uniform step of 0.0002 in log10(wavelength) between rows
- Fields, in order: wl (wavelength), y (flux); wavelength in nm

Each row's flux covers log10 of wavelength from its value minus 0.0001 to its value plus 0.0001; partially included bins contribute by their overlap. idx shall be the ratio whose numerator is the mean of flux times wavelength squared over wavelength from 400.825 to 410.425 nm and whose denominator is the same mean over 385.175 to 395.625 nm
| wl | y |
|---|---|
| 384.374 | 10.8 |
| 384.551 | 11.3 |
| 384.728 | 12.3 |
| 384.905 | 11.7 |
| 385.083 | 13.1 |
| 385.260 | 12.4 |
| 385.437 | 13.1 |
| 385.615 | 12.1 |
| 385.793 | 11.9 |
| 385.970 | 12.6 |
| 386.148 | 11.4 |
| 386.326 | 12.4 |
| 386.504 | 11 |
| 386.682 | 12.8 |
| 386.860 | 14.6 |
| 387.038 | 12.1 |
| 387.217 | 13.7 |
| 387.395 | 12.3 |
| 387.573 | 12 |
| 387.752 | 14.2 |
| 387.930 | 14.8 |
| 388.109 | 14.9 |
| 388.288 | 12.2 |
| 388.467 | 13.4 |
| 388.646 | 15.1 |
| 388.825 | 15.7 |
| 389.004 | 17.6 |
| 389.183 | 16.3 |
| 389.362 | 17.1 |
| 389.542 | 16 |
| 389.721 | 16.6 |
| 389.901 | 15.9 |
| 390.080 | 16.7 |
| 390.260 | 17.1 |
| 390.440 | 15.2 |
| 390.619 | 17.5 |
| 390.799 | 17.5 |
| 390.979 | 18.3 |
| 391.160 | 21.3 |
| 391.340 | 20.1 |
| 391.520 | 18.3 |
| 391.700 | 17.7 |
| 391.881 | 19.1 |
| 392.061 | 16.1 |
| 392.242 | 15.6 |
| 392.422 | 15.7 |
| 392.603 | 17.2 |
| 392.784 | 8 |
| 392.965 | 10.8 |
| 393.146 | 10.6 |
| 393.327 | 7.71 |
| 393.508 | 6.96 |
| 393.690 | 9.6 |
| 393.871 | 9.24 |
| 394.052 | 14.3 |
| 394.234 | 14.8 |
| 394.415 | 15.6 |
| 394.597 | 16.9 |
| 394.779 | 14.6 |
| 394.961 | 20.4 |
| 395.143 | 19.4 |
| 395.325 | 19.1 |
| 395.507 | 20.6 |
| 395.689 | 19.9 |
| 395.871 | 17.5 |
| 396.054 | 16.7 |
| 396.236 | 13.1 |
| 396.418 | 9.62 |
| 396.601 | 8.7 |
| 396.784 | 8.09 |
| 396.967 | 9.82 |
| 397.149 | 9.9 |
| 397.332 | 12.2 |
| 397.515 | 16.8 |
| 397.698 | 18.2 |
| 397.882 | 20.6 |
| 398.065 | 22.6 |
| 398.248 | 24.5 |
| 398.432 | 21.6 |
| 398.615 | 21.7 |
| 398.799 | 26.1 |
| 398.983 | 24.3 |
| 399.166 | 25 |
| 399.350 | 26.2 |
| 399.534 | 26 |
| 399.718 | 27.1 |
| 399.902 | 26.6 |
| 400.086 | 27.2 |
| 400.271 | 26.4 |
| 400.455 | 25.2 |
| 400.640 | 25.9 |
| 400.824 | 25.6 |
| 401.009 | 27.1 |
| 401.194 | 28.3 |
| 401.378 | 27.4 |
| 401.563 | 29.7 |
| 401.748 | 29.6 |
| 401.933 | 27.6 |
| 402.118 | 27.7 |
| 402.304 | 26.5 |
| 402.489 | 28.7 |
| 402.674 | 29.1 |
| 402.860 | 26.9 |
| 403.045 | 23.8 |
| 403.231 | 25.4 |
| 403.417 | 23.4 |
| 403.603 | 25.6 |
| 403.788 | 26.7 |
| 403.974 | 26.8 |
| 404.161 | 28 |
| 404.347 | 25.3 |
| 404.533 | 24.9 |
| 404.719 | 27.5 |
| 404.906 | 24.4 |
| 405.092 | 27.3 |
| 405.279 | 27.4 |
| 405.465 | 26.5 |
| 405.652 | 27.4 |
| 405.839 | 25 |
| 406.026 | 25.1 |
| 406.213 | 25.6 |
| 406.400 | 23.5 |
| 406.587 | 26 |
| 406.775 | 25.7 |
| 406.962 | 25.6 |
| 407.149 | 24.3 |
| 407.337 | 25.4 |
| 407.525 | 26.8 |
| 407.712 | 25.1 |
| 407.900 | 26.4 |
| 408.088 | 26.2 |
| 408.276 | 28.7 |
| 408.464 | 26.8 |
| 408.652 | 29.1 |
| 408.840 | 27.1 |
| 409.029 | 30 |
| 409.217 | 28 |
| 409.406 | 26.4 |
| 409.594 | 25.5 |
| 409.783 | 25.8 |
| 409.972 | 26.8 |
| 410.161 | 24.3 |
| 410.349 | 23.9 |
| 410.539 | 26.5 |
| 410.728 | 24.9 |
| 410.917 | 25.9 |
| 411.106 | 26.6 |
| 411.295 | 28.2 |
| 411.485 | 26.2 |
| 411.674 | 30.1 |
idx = 1.9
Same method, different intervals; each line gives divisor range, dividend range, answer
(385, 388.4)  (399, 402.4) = 2.25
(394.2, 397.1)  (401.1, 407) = 1.82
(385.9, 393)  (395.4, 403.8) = 1.56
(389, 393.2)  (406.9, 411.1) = 1.76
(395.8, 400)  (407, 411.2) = 1.48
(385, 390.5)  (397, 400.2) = 1.65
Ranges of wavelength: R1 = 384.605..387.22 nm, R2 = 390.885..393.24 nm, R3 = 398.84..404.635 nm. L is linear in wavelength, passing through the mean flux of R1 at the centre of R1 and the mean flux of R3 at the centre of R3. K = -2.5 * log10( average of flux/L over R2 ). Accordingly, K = 0.112 mag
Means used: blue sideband 12.4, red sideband 26.6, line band 16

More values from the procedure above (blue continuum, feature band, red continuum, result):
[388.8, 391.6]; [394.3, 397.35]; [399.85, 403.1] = 0.43 mag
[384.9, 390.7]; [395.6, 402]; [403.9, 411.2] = -0.02 mag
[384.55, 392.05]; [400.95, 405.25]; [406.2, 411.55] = -0.17 mag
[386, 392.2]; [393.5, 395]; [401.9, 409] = 0.35 mag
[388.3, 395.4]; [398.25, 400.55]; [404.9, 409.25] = -0.20 mag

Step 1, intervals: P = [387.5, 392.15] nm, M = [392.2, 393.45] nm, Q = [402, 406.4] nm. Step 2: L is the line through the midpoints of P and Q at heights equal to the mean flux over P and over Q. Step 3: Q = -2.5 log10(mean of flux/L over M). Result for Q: 0.47 mag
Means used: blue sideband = 16.4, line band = 12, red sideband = 26.3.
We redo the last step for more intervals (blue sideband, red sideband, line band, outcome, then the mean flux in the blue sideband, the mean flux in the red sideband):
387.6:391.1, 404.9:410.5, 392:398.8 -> 0.27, 15.9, 26.2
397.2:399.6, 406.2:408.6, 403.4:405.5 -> -0.07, 21.7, 25.9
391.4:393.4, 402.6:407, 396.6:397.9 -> 0.42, 14.4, 25.9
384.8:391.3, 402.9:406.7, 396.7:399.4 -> 0.12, 14.6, 25.8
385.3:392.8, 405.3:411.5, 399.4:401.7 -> -0.23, 15.1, 26.2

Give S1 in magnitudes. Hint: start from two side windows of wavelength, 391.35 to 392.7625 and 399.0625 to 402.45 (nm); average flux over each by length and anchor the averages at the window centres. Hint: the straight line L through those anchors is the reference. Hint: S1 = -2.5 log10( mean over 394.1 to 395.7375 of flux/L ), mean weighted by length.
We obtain 0.14 mag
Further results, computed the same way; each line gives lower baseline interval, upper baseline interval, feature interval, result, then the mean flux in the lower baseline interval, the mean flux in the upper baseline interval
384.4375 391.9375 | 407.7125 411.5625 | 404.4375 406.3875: -0.074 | 14.8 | 26.6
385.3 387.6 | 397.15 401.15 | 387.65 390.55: -0.056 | 12.5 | 23.4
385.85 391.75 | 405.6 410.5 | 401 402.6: -0.237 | 15.3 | 26.2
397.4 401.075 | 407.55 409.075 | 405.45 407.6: 0.049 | 24.1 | 27.3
